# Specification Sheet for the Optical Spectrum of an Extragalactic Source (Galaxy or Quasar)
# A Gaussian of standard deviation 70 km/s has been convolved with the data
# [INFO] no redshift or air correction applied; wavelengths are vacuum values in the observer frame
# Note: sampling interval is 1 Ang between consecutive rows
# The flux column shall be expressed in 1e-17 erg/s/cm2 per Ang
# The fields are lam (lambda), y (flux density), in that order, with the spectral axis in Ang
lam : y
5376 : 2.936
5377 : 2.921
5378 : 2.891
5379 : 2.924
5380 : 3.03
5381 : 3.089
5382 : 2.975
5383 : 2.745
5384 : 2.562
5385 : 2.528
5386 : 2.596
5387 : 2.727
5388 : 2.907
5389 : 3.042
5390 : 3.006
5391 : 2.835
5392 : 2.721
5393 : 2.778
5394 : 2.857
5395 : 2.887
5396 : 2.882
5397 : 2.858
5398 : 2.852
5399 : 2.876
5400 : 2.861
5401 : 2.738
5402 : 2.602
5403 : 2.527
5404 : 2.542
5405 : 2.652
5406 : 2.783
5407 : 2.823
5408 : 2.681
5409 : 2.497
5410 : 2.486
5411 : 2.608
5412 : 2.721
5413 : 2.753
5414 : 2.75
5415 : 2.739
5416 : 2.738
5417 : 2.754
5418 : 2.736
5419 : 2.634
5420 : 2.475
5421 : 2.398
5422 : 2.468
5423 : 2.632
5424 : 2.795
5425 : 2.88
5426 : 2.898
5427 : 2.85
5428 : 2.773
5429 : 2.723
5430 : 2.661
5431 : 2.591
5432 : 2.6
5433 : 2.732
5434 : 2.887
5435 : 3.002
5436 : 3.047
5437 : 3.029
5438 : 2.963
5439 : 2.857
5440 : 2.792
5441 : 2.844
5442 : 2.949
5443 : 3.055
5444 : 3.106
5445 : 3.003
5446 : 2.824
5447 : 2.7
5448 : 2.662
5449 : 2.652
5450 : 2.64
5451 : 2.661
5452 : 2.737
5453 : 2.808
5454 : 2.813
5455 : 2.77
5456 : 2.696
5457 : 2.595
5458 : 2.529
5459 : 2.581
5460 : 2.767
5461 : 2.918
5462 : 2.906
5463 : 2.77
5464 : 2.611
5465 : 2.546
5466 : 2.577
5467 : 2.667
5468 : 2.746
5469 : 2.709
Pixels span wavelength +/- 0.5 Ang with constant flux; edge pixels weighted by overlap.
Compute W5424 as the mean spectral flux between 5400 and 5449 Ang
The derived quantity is 2.75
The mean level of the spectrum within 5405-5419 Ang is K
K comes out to 2.69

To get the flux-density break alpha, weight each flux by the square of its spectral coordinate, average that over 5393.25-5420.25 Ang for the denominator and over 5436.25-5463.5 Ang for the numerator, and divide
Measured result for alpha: 1.0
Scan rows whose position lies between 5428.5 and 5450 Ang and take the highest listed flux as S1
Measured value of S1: 3.106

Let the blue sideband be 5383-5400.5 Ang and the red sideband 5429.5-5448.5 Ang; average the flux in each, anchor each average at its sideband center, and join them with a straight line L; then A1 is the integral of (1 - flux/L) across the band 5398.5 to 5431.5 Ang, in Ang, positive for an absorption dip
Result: 1.7 Ang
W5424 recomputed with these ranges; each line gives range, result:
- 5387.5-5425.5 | 2.73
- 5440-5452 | 2.82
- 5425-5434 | 2.75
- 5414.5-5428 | 2.7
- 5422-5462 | 2.79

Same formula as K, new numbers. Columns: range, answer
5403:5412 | 2.63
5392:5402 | 2.83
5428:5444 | 2.85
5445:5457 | 2.73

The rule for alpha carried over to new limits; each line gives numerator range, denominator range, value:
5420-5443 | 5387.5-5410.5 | 1.02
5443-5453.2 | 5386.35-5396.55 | 1.00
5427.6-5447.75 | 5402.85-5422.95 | 1.09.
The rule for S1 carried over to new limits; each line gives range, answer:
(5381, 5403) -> 3.089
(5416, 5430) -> 2.898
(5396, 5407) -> 2.882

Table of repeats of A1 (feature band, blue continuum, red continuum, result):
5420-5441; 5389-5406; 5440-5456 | 0.2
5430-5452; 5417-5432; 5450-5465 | -1.1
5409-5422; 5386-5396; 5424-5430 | 0.9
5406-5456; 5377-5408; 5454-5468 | -0.3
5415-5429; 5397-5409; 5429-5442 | 0.4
